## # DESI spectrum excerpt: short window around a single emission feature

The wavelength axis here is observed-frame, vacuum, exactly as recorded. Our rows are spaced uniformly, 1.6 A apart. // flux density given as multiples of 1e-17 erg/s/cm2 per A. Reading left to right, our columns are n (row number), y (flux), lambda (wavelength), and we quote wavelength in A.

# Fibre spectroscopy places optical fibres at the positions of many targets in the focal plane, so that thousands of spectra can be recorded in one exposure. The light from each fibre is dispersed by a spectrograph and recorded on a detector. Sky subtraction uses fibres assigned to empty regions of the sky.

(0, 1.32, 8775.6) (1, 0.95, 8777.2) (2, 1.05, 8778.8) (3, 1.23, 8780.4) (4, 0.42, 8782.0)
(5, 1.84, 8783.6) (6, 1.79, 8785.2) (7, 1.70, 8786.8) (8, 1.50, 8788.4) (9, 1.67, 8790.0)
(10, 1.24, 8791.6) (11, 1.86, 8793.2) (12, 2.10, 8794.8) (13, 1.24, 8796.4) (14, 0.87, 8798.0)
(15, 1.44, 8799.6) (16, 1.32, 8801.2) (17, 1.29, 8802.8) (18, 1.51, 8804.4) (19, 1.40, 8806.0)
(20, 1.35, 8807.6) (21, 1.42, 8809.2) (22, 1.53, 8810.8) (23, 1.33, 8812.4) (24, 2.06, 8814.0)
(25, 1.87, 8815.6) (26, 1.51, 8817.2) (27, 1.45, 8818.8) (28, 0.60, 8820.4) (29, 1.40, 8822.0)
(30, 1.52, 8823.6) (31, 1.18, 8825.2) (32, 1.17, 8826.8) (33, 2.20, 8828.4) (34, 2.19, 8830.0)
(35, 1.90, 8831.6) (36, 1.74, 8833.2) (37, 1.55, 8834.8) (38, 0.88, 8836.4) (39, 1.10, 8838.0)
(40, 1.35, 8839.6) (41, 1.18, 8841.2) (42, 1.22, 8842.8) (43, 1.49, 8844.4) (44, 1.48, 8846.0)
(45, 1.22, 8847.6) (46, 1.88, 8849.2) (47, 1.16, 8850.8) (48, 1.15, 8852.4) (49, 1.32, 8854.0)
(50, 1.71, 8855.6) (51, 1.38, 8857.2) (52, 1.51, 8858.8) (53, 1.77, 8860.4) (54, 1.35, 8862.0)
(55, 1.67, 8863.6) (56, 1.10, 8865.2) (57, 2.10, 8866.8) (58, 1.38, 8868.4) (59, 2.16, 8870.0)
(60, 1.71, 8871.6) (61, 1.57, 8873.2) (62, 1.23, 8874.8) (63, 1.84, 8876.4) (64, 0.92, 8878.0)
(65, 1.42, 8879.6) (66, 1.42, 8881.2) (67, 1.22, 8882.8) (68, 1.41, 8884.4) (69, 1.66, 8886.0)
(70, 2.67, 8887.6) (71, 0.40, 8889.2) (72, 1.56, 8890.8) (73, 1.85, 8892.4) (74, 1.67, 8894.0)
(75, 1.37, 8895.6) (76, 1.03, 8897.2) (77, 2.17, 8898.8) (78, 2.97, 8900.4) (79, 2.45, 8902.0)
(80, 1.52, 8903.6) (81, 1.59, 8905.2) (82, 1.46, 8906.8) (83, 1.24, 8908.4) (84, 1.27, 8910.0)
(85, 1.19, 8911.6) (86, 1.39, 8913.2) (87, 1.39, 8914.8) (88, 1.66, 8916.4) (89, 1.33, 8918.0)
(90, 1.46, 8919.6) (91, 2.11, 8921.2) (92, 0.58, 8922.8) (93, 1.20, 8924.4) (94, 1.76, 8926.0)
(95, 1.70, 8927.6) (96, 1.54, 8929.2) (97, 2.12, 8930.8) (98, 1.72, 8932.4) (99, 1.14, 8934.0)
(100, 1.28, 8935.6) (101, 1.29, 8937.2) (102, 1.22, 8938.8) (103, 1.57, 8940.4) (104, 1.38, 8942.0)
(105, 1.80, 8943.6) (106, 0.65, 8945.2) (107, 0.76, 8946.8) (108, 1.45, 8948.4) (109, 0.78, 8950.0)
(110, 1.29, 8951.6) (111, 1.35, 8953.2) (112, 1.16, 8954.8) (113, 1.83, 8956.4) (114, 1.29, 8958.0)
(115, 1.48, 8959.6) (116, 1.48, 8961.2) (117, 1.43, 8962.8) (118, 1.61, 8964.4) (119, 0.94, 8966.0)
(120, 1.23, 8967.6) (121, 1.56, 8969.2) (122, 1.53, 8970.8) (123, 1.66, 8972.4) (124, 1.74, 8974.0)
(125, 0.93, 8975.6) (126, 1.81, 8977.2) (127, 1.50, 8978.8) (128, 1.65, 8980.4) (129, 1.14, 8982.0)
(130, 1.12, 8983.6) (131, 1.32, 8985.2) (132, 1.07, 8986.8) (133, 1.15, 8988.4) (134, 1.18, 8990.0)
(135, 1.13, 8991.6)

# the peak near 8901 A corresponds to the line [O III]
